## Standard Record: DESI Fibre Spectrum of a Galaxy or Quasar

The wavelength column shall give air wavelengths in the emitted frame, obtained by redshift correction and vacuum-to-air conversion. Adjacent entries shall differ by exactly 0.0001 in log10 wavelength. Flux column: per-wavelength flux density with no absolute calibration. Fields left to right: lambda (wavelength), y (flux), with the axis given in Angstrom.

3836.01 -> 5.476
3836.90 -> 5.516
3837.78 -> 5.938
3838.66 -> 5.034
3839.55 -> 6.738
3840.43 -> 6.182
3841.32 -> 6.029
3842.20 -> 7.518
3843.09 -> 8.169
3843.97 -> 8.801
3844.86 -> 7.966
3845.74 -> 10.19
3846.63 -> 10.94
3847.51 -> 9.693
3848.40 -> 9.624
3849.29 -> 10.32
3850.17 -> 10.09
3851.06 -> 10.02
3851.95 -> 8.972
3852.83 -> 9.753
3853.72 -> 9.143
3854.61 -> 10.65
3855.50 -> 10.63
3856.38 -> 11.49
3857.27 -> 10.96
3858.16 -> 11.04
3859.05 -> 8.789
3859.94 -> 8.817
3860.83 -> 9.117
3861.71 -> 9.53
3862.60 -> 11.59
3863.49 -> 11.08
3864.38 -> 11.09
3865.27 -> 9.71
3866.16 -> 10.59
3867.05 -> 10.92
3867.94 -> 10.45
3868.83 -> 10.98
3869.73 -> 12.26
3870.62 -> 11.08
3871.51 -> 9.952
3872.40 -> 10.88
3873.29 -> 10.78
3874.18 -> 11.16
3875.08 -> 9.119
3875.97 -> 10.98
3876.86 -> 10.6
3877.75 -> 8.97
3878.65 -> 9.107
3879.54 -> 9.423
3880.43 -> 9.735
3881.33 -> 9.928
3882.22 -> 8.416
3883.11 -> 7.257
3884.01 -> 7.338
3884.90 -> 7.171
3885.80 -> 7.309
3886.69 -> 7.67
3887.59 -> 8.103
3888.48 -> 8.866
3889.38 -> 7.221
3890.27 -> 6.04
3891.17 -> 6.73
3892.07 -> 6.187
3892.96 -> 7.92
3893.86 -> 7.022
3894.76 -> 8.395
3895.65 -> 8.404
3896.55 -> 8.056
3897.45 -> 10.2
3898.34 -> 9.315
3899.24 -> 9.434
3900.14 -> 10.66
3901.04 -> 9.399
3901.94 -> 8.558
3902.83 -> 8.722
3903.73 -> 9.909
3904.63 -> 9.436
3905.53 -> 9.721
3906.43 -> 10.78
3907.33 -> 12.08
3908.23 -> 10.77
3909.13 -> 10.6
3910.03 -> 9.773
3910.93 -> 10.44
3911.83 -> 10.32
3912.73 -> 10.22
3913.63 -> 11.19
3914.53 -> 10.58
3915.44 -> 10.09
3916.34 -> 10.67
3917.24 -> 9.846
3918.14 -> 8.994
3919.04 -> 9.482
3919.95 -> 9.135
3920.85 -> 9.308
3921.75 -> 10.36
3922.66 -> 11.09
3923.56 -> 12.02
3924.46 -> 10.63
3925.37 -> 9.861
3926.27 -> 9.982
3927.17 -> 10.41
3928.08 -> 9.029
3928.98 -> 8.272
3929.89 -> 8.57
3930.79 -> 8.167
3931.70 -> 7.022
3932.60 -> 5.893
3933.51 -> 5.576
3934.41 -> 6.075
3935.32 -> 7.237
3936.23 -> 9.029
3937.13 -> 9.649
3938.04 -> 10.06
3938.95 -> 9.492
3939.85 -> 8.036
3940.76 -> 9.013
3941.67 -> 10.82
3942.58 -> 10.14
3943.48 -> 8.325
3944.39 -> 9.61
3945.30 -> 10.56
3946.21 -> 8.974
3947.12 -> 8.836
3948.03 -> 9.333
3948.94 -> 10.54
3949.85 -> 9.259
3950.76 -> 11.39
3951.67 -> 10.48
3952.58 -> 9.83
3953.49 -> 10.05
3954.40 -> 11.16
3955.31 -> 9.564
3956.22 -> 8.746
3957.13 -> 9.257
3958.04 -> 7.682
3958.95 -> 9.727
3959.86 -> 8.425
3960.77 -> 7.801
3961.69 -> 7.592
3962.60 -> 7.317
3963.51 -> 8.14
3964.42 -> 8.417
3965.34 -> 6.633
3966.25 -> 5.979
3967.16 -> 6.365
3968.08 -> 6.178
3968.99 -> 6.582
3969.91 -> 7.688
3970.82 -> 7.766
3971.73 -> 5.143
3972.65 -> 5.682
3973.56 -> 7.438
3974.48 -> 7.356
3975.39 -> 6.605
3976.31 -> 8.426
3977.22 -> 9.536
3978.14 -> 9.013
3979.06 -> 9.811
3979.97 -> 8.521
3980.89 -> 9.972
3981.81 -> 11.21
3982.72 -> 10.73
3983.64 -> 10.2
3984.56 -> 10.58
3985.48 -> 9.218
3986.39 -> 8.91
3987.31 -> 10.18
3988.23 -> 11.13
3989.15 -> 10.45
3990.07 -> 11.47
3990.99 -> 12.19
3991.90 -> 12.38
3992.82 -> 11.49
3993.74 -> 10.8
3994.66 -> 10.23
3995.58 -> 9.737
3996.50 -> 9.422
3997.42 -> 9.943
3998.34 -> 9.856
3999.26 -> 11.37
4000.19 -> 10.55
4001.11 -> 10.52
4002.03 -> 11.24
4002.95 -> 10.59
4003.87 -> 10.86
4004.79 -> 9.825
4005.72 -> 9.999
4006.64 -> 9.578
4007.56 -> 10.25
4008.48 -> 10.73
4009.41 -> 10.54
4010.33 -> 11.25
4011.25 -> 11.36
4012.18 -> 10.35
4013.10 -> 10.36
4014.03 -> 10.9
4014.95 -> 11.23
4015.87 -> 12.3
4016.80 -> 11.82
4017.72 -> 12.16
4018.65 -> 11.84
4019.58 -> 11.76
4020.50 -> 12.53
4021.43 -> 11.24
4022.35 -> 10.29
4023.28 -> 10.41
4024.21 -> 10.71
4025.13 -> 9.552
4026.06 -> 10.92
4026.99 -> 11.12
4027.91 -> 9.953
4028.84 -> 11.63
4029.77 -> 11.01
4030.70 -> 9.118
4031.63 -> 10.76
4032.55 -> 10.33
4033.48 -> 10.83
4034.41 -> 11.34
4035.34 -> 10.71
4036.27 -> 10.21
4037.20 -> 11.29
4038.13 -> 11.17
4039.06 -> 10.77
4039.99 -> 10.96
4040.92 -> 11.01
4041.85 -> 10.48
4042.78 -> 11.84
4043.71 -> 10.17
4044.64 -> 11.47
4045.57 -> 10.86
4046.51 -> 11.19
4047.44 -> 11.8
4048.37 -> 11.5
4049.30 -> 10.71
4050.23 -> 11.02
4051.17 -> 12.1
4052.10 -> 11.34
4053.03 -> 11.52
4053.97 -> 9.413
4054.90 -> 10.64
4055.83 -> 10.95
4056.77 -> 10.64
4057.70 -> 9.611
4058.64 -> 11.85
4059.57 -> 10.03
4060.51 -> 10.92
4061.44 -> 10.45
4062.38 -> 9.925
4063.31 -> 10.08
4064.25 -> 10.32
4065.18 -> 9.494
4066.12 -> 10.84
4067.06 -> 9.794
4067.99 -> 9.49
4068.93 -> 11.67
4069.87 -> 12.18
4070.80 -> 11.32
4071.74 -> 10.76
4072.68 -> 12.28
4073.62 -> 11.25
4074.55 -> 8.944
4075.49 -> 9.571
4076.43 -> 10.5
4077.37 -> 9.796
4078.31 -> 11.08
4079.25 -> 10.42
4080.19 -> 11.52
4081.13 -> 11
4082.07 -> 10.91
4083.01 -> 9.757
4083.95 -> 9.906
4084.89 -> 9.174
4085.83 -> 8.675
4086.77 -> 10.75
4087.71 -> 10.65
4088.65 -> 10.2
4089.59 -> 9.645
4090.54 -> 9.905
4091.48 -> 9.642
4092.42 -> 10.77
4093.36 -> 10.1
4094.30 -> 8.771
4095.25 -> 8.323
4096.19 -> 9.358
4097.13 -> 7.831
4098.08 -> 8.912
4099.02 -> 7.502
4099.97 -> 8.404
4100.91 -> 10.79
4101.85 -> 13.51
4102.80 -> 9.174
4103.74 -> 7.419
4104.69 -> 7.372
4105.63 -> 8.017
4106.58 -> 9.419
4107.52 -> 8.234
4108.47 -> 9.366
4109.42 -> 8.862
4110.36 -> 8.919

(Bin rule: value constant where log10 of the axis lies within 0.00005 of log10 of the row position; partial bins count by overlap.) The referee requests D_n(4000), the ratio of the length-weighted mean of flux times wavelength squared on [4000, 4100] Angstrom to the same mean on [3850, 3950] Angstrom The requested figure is 1.20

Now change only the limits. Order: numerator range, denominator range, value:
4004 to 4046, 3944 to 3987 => 1.29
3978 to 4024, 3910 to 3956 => 1.16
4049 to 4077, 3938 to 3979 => 1.31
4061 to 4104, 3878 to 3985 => 1.22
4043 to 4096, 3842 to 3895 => 1.23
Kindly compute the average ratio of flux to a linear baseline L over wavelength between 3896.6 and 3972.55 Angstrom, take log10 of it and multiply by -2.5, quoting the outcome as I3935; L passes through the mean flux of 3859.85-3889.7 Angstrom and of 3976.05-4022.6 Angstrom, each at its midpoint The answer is 0.11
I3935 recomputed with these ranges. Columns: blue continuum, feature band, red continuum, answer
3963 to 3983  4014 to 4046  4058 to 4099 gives -0.21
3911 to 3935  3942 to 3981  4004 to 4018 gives 0.17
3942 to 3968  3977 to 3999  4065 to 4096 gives -0.12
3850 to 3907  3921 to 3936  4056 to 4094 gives 0.11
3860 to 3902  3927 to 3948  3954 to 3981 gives -0.03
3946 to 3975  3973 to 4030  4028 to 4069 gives -0.11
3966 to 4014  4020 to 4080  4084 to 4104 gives -0.13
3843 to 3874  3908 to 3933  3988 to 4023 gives 0.08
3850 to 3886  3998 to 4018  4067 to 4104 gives -0.08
